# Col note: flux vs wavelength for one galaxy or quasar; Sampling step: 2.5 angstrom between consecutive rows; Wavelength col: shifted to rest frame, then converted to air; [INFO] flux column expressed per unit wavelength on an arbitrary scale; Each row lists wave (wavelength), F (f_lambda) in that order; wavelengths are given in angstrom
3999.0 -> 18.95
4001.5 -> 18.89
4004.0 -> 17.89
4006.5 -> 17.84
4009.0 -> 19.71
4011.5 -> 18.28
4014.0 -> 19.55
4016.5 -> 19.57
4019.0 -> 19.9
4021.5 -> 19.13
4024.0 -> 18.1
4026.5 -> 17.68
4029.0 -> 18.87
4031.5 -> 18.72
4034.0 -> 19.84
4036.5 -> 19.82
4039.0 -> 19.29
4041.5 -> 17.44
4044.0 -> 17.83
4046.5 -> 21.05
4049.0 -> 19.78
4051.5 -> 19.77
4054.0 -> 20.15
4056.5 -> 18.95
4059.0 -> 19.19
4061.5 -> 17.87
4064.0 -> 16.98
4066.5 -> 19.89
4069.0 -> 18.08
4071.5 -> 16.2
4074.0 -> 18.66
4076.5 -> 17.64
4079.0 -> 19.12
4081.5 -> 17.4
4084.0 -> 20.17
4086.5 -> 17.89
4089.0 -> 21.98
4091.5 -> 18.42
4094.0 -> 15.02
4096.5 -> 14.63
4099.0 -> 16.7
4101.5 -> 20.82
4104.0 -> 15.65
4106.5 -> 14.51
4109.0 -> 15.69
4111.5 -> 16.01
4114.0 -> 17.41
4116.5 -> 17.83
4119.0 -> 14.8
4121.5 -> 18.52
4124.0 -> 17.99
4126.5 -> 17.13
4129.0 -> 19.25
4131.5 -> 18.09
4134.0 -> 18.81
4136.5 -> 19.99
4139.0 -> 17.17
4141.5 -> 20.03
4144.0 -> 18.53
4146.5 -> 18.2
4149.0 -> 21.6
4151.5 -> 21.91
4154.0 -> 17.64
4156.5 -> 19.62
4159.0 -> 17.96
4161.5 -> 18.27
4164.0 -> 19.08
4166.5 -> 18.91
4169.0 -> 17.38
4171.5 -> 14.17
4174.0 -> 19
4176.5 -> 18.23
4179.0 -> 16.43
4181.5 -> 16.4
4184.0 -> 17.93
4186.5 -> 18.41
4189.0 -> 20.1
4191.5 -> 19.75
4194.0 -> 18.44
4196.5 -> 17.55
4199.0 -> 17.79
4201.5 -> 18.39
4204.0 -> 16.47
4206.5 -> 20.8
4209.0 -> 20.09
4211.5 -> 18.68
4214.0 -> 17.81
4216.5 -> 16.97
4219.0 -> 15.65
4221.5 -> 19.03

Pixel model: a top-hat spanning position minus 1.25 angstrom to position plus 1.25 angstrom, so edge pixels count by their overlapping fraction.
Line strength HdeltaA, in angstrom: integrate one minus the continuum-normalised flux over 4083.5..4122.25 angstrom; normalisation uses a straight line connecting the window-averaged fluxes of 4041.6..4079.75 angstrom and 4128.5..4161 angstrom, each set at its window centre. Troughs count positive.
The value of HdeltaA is 3.5 angstrom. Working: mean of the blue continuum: 18.7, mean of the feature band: 17.2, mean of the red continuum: 19.1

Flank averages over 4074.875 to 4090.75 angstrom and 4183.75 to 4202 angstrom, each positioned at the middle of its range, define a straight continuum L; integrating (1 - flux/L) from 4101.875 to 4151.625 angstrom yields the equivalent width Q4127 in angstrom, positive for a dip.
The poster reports 2.4 angstrom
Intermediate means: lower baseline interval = 19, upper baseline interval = 18.6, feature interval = 17.9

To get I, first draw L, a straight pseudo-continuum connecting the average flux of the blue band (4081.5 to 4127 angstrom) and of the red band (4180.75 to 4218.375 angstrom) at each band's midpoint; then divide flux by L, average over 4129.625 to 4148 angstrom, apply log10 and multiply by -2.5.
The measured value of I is -0.06 mag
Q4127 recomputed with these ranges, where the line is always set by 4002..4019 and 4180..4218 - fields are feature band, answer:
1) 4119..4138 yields 0.3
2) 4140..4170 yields -1.0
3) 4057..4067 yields 0.2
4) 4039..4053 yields -0.3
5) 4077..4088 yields 0.0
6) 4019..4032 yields 0.2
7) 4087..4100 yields 0.9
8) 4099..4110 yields 1.1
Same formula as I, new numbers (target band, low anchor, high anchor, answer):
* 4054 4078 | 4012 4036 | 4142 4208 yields 0.04 mag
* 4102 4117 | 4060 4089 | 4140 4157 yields 0.16 mag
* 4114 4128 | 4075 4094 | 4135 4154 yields 0.11 mag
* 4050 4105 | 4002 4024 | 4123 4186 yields 0.03 mag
